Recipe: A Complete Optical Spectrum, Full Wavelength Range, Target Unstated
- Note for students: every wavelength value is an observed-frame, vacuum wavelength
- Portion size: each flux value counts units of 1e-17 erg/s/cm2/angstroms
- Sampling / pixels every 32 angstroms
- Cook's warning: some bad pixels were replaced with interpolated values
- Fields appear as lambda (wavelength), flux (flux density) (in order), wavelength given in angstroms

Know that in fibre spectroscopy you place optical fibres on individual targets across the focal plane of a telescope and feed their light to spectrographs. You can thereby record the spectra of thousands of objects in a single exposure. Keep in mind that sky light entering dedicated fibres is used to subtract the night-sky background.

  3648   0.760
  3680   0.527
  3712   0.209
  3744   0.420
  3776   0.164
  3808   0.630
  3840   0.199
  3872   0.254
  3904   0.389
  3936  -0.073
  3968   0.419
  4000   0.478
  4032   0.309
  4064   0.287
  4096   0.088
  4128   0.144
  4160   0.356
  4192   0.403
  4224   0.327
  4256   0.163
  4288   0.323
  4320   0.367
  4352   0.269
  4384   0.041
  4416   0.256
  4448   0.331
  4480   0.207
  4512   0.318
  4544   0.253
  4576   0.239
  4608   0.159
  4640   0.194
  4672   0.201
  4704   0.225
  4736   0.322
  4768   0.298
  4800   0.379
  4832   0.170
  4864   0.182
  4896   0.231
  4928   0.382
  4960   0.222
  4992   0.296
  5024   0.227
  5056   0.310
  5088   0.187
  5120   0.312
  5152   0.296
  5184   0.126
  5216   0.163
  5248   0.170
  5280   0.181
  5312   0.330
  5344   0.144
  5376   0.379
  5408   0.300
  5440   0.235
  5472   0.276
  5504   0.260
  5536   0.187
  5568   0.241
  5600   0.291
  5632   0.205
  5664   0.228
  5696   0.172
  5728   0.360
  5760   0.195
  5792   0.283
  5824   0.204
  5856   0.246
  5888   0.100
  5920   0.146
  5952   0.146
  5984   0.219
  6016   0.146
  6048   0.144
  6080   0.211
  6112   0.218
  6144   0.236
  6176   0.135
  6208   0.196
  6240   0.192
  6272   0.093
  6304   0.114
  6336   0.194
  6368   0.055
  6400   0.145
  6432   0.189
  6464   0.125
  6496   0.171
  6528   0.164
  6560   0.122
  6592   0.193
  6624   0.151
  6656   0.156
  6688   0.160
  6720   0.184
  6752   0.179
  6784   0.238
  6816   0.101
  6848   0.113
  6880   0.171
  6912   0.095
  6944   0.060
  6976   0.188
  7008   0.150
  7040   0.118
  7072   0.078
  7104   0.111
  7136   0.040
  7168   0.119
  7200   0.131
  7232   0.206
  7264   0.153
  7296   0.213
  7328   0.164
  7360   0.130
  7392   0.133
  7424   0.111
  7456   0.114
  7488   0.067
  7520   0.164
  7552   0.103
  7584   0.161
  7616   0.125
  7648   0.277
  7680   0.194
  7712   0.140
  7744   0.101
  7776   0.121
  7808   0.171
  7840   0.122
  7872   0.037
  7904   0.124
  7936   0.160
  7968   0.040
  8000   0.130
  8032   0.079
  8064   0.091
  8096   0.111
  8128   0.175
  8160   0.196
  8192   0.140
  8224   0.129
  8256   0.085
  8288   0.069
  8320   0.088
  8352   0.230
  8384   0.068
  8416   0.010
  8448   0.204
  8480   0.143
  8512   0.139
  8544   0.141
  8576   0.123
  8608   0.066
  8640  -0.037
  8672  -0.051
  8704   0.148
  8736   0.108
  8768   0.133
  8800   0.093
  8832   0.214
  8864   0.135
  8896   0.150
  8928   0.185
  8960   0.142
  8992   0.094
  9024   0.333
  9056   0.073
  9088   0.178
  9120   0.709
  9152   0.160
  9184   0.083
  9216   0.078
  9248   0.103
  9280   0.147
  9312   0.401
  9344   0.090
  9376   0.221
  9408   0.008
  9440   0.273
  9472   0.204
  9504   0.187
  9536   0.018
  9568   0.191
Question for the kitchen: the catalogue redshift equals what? 0.819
